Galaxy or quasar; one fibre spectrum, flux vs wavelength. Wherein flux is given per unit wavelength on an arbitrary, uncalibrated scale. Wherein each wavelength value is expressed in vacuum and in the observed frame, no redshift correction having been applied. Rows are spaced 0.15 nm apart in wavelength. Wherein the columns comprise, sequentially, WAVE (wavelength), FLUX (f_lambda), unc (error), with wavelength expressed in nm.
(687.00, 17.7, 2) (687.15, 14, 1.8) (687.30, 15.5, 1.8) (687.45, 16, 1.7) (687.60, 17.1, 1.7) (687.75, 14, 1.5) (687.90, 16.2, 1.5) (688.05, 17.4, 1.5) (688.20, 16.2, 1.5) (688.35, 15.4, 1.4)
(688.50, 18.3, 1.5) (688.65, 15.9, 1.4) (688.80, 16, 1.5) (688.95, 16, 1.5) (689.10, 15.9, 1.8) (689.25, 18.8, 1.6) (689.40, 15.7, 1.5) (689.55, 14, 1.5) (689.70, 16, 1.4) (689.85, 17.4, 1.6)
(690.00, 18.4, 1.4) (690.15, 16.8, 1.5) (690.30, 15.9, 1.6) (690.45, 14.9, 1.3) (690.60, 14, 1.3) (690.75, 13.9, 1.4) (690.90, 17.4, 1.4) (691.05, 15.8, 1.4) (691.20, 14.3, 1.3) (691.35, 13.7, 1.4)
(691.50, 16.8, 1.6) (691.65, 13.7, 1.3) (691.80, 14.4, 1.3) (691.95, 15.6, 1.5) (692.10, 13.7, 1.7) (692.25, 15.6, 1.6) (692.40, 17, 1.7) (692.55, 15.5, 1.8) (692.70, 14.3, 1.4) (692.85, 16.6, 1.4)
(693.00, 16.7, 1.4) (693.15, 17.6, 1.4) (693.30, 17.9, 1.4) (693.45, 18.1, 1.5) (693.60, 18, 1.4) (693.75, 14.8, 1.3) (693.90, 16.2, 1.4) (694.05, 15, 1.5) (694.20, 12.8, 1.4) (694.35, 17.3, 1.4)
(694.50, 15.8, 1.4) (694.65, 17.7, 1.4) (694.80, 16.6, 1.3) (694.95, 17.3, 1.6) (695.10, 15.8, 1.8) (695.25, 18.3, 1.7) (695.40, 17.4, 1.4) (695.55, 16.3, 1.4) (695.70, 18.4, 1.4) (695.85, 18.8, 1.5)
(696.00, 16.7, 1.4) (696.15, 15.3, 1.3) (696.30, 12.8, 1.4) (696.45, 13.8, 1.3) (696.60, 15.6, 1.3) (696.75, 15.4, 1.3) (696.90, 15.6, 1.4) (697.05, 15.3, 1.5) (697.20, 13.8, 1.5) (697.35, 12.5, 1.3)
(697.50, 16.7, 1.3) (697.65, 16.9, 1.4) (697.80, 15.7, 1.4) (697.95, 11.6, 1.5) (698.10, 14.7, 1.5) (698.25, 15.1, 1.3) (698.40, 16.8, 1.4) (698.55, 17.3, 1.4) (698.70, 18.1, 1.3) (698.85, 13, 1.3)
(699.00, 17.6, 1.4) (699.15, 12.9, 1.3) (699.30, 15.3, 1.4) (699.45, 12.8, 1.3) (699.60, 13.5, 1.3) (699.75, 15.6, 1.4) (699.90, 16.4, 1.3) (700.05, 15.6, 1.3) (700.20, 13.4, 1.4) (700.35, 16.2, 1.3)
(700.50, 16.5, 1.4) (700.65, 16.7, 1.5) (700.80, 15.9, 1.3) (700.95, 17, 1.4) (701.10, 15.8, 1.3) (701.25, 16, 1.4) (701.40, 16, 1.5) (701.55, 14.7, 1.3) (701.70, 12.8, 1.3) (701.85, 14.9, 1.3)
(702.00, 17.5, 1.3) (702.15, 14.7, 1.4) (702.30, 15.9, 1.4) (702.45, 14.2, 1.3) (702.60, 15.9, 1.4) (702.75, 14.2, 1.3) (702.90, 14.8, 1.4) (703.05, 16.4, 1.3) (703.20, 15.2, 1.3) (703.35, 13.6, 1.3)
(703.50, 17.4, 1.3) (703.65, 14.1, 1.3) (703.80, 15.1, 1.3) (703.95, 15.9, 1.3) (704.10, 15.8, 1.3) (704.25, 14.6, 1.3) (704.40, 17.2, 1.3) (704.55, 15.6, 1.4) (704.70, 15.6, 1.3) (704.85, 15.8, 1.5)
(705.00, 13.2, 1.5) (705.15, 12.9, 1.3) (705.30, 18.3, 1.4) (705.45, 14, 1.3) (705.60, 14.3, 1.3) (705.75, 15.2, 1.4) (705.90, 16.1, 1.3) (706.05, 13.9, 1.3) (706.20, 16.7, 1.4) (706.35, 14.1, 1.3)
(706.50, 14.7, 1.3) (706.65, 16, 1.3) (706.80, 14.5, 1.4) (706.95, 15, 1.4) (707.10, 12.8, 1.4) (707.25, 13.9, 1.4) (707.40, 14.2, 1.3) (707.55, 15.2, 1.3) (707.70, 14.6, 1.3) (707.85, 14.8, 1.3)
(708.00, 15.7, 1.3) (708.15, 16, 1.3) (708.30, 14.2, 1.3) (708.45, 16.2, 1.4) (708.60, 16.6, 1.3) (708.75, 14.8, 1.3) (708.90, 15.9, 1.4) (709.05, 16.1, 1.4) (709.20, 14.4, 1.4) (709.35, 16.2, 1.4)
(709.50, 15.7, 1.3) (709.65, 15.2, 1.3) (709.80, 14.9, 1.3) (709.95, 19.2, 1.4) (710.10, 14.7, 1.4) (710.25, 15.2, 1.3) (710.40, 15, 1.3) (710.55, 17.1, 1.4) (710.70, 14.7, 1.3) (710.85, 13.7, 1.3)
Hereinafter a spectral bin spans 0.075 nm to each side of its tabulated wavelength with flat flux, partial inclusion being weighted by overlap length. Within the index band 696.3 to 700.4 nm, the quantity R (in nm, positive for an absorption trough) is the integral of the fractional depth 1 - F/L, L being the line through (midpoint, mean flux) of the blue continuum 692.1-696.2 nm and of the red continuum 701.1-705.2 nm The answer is 0.23 nm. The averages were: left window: 16.5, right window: 15.2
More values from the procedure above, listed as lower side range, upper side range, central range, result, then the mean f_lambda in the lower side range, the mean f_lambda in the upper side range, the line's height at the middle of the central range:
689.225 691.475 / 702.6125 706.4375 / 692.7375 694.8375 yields -0.11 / 15.8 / 15.2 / 15.6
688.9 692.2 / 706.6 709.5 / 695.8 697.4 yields 0.04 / 15.6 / 15.1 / 15.4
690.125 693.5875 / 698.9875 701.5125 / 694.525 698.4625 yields -0.07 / 15.7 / 15.4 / 15.5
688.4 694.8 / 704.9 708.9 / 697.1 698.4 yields 0.07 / 16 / 14.9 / 15.6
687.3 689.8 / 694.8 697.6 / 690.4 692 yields 0.11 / 16.2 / 15.9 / 16.1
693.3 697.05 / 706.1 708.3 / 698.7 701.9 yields 0.08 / 16.3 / 14.8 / 15.7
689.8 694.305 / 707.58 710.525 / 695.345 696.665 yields -0.03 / 15.8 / 15.6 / 15.7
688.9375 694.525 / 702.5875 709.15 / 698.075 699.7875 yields 0.03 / 15.8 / 15.2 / 15.5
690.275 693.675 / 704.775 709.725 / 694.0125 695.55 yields -0.08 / 15.7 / 15.1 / 15.6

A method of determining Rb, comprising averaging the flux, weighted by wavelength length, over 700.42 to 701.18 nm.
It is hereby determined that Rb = 16.4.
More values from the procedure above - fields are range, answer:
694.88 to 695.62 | 17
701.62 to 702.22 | 15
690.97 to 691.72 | 14.9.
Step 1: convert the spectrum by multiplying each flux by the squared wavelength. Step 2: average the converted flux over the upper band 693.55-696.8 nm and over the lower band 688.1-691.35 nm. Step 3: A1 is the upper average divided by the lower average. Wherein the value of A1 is 1.0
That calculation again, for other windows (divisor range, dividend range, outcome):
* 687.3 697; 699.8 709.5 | 0.99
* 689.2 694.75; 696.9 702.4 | 0.99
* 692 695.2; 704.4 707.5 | 0.95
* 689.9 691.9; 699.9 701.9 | 1.04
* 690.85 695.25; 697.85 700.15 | 0.96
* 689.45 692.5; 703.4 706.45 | 1.03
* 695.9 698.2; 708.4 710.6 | 1.10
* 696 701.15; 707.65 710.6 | 1.06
